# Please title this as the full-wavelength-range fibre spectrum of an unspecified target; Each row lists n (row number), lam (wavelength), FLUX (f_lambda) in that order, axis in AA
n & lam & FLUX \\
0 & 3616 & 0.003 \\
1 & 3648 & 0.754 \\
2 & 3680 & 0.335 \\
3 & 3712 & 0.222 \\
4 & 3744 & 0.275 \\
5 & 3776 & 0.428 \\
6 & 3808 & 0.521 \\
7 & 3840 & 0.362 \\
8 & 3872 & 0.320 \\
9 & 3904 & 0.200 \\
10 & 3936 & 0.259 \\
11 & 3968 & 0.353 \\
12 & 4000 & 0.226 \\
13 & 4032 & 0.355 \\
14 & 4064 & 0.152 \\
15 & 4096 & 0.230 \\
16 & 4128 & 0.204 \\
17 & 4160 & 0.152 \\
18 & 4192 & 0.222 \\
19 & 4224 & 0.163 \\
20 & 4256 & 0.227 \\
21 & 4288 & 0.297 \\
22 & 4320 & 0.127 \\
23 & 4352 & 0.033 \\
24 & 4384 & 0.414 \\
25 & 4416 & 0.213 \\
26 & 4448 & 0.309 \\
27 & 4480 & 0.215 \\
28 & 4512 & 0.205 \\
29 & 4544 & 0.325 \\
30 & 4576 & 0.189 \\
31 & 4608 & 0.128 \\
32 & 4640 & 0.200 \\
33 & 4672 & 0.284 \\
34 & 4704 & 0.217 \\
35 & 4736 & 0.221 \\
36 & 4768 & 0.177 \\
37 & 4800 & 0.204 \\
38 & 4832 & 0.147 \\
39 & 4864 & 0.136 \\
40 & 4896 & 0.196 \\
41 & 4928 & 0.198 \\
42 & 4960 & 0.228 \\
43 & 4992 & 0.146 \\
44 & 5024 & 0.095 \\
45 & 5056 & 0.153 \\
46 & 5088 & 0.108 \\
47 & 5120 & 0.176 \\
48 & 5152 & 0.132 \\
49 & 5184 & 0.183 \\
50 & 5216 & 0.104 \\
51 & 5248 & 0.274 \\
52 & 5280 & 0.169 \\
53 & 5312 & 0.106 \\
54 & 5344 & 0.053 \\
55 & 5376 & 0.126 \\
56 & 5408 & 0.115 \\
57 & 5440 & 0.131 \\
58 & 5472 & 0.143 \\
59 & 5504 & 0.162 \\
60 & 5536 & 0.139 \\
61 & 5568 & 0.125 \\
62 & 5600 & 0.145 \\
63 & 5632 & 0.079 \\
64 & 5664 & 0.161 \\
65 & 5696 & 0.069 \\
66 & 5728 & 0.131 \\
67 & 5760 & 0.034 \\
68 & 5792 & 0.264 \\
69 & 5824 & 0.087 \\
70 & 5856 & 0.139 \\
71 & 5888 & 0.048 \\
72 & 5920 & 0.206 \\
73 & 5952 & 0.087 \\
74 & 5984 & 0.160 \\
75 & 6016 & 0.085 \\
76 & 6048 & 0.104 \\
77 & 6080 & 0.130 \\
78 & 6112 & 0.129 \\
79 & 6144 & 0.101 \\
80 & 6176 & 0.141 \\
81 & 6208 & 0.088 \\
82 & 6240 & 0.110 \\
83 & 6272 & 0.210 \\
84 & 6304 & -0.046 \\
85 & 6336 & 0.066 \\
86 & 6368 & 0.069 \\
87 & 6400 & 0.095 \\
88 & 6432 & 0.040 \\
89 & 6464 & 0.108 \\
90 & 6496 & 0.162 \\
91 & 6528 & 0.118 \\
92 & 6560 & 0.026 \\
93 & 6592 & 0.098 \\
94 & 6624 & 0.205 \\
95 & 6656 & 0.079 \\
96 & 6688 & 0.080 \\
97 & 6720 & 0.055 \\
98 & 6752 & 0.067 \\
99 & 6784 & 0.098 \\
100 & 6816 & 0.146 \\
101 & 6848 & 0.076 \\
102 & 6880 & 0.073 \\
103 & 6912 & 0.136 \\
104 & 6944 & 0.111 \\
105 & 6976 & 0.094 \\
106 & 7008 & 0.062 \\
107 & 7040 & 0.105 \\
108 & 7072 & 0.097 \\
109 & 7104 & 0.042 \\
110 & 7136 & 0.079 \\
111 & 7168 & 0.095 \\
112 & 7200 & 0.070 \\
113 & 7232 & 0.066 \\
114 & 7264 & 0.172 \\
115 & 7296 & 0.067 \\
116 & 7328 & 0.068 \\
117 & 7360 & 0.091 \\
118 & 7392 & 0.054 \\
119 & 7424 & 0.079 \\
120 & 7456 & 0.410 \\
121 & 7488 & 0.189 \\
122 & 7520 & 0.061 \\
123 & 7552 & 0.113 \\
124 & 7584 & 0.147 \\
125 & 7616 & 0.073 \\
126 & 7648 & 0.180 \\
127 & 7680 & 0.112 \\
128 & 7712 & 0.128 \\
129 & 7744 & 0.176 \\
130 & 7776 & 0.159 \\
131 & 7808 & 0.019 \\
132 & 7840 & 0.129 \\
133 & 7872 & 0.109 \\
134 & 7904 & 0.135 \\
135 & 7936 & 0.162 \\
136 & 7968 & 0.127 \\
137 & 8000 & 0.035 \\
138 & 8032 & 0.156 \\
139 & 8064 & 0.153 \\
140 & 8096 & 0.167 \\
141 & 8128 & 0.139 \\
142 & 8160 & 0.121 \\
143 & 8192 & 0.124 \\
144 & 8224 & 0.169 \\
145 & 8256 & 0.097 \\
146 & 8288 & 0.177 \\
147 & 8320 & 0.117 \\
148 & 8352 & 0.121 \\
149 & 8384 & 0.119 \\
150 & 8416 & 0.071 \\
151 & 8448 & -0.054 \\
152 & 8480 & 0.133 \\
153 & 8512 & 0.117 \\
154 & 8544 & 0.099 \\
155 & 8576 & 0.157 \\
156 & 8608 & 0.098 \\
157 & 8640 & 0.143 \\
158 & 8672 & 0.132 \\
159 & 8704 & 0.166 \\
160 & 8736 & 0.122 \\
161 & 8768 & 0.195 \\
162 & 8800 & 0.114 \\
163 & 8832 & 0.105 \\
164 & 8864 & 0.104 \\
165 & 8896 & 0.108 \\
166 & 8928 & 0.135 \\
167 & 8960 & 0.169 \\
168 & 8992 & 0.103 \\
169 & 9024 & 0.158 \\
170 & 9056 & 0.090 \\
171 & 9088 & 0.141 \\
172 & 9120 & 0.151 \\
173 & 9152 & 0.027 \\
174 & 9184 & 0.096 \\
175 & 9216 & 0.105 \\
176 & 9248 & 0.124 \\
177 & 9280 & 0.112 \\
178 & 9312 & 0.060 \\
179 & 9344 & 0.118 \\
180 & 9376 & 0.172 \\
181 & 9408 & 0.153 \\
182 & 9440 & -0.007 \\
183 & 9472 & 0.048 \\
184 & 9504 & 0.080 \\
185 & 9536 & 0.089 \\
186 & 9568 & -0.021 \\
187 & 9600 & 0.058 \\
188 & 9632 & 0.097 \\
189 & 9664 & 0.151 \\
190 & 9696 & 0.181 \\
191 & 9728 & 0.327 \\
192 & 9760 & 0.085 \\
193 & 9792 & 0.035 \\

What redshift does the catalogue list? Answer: 1.00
